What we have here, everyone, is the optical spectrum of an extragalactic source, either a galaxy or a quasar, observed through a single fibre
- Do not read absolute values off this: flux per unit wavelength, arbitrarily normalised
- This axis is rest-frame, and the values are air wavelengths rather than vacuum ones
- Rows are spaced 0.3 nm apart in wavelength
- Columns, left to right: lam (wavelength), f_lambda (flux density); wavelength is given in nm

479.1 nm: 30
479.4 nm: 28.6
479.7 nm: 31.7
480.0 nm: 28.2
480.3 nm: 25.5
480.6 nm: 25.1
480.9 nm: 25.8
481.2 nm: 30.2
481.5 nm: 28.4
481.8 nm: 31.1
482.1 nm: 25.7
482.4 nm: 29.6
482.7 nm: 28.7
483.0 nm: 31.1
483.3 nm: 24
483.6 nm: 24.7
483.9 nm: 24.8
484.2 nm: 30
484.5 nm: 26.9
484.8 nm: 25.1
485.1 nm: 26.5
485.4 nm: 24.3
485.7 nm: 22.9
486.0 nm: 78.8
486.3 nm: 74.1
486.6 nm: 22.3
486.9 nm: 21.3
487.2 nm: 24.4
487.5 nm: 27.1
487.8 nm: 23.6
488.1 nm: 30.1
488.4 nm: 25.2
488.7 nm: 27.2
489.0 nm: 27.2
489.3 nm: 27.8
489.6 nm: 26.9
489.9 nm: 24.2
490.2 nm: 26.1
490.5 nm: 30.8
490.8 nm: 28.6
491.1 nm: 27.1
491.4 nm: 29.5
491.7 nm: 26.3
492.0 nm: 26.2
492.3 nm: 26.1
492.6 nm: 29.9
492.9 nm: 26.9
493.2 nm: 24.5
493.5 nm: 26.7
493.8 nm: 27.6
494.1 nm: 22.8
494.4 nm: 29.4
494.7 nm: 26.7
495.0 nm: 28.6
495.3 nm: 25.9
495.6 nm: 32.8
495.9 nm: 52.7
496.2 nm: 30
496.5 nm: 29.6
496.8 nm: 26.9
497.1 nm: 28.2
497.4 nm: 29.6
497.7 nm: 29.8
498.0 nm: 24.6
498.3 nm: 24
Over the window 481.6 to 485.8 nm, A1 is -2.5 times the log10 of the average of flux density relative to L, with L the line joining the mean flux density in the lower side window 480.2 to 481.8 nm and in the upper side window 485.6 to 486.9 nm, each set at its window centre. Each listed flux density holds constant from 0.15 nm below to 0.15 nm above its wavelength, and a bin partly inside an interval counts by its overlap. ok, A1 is 0.34 mag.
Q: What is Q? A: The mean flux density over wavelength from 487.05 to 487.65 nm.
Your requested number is 25.8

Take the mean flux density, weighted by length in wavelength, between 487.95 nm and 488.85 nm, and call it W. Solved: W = 27.5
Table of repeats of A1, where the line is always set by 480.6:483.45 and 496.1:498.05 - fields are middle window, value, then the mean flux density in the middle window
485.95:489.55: -0.156 mag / 32.7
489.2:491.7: 0.032 mag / 27.5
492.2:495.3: 0.061 mag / 26.9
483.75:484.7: 0.042 mag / 27.1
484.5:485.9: 0.053 mag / 26.9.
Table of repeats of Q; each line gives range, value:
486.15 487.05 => 39.2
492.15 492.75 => 28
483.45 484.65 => 26.6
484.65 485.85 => 24.7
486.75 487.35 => 22.8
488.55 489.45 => 27.4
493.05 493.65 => 25.6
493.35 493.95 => 27.2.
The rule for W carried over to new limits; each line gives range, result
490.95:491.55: 28.3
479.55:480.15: 29.9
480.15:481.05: 25.5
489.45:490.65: 27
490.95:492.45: 27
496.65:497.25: 27.6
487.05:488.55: 26.1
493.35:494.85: 26.6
